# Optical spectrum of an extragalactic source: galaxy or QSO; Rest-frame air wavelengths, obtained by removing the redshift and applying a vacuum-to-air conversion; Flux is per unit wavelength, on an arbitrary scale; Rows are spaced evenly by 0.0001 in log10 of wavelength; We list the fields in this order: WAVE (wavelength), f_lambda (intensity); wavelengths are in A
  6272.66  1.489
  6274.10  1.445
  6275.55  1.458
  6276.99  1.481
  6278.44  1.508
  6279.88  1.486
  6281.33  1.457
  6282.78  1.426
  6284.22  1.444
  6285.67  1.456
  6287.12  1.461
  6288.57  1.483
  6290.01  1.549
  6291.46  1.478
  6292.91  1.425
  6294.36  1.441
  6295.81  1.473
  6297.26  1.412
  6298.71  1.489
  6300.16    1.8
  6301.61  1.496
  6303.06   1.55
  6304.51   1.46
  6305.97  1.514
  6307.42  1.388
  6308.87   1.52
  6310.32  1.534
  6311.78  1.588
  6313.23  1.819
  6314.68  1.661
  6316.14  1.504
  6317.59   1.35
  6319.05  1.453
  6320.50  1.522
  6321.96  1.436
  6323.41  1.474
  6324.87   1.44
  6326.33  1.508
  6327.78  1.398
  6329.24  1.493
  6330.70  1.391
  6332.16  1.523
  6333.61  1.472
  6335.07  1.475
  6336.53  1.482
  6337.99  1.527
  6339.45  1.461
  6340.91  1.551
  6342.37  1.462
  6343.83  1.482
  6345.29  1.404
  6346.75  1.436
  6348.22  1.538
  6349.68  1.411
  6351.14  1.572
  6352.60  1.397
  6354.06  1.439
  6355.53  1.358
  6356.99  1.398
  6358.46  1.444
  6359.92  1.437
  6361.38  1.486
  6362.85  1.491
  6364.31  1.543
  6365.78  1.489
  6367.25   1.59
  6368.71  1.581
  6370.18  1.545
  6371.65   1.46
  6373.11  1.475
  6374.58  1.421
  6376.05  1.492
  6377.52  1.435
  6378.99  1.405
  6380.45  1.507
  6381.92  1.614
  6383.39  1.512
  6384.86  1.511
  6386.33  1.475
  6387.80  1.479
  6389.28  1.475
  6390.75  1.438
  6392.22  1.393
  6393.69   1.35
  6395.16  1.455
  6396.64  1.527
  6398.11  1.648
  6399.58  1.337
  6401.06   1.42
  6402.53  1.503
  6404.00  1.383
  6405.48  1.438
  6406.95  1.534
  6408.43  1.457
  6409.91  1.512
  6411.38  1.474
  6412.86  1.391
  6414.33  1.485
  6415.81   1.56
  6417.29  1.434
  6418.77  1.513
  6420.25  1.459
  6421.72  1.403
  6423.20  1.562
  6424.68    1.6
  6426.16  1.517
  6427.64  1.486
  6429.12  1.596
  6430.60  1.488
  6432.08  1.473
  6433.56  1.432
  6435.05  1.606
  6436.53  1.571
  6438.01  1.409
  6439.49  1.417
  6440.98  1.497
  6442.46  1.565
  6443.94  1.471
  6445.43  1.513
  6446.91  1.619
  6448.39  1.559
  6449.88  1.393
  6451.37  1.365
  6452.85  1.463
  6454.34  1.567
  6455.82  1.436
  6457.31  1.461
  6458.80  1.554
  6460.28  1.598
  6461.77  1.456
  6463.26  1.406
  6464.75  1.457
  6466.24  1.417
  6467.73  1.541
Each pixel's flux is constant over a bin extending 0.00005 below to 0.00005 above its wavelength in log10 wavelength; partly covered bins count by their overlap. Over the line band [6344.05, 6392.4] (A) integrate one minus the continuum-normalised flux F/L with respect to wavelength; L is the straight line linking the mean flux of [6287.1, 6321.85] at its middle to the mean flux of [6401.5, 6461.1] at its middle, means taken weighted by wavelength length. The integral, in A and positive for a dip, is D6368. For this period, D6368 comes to 0.94 A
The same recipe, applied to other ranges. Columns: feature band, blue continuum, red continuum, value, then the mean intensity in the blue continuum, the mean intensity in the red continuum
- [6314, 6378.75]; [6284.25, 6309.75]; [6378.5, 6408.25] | 0.3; 1.49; 1.47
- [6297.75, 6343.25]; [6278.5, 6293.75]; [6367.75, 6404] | -1.1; 1.47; 1.48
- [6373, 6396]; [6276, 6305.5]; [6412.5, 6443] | 0.5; 1.49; 1.5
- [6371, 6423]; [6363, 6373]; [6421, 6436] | 1.9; 1.53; 1.52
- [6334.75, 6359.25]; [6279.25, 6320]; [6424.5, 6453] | 0.7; 1.5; 1.5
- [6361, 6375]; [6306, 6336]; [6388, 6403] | -0.4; 1.5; 1.45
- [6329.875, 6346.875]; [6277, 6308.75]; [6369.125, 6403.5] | 0.1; 1.49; 1.47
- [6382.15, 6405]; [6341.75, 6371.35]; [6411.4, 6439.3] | 0.4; 1.47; 1.5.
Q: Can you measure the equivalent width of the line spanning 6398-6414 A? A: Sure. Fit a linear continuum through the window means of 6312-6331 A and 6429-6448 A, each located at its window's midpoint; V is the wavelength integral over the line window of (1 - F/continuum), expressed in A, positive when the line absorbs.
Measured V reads 0.5 A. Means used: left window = 1.5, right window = 1.51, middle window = 1.46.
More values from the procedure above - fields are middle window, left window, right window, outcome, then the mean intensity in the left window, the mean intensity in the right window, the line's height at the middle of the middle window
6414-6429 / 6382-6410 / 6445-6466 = -0.31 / 1.47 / 1.49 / 1.48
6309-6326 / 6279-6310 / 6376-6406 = -0.49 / 1.49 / 1.47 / 1.48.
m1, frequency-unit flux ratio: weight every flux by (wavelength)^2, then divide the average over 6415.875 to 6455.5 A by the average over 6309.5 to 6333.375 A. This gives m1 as 1.03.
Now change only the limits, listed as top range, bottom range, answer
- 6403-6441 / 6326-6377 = 1.03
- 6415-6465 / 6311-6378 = 1.04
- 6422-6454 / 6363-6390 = 1.02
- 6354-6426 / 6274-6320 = 1.01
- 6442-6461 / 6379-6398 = 1.04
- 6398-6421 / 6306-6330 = 1.00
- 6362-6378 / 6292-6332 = 1.02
